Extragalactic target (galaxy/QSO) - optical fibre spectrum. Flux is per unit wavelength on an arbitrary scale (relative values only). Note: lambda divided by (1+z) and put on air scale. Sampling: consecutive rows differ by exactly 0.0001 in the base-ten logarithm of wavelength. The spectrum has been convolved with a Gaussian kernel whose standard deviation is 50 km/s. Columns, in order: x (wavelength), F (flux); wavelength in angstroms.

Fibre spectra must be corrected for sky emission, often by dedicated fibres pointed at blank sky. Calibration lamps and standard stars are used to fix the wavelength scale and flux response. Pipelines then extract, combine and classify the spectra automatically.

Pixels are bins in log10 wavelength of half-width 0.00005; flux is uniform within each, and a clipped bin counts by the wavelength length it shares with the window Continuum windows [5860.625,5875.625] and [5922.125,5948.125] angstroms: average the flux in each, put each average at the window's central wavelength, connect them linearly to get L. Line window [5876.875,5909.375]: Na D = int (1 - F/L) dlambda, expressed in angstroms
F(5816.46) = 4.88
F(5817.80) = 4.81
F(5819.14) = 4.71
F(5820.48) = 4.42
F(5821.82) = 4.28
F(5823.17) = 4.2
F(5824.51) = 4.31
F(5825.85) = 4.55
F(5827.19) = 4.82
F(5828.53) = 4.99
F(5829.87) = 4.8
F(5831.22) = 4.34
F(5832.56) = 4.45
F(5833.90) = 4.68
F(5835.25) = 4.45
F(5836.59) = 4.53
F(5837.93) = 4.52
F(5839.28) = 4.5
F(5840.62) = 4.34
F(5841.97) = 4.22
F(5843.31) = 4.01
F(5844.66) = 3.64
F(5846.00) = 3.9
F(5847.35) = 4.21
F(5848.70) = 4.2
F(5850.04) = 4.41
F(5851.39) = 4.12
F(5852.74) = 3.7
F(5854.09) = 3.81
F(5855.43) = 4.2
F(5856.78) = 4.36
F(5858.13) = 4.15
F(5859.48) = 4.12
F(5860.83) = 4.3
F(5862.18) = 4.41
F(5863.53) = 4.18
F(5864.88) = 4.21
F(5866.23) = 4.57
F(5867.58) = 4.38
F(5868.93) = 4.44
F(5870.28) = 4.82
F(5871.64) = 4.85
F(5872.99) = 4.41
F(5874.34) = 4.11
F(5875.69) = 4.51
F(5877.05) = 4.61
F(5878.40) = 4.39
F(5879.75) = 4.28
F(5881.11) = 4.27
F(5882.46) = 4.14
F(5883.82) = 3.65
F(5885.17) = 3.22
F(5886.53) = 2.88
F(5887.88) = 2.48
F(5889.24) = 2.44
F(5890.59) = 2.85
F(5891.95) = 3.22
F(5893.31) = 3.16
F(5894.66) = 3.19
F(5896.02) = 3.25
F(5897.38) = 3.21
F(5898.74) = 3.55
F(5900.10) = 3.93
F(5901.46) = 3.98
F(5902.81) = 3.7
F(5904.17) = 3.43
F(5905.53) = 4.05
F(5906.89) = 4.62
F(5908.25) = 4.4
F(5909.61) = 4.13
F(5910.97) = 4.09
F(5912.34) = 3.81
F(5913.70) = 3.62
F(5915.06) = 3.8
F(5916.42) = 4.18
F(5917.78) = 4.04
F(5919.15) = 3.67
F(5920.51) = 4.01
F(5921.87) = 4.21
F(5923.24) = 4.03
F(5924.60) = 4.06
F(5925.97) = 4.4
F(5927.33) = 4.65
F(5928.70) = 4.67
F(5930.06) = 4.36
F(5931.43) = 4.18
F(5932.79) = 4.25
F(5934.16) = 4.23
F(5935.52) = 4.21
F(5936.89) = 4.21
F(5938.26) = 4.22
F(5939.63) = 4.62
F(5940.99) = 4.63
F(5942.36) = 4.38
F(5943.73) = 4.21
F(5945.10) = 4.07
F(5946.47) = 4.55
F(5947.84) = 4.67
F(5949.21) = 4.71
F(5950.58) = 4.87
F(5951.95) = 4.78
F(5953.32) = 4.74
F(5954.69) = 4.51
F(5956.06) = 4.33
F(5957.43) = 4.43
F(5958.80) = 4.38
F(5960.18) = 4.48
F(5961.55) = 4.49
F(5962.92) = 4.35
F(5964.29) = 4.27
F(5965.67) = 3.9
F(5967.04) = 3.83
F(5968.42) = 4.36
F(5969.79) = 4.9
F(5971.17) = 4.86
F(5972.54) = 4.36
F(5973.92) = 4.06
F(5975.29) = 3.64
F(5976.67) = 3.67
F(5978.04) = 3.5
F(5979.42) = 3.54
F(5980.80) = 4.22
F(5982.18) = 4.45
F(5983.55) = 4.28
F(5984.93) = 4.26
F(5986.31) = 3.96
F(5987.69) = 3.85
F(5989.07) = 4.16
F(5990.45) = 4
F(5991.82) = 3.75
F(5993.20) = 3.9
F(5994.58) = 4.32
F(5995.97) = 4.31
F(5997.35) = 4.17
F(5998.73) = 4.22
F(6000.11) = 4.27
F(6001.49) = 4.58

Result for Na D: 5.8 angstroms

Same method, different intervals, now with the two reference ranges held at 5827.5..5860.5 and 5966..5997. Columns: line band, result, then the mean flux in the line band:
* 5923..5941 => -0.7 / 4.34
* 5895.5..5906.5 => 1.4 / 3.67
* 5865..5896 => 2.8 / 3.85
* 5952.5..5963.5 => -0.9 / 4.47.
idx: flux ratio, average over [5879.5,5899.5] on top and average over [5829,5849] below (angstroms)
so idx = 0.76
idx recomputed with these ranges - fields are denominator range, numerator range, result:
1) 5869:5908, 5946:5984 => 1.15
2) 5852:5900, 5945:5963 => 1.17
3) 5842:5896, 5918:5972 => 1.10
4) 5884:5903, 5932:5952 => 1.38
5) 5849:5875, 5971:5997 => 0.94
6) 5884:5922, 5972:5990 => 1.11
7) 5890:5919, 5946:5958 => 1.24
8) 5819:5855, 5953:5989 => 0.97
